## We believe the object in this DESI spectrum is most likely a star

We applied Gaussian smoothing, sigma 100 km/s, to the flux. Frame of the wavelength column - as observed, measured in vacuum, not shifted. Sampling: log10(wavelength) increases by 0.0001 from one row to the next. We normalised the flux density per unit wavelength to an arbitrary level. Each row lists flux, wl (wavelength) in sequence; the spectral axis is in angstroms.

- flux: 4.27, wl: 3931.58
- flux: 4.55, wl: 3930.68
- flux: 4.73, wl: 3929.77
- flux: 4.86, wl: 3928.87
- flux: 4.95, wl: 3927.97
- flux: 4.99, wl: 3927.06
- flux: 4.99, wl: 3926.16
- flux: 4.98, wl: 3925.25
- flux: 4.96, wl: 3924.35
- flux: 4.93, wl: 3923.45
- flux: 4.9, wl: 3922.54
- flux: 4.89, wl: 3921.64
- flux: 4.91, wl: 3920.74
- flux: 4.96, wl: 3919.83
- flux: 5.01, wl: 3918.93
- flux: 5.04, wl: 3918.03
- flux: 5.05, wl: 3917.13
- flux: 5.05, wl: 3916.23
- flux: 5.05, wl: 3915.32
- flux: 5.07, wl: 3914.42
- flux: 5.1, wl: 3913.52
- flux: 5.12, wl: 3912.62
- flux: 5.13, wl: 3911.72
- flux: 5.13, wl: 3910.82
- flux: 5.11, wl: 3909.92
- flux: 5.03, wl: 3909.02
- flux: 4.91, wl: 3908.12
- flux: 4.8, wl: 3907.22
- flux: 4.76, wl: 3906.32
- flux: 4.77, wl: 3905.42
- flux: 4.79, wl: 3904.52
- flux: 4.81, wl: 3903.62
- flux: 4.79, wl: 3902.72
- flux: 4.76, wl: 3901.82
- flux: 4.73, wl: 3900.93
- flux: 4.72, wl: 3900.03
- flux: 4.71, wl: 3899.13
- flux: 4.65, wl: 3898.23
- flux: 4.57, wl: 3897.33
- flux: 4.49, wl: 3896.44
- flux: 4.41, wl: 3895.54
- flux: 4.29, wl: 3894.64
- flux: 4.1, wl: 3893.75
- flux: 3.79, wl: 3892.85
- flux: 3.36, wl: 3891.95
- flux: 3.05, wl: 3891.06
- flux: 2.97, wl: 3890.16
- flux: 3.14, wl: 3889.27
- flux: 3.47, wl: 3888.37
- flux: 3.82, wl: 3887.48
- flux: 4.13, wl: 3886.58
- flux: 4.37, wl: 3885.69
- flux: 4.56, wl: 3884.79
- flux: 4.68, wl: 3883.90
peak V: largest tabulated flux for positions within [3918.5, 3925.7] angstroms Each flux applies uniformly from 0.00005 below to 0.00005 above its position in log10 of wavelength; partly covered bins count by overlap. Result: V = 5.01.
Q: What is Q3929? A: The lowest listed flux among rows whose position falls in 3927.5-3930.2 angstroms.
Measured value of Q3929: 4.73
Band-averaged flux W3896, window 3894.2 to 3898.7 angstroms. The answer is 4.48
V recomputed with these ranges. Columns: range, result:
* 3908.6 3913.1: 5.13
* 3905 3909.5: 5.03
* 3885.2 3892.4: 4.37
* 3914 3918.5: 5.07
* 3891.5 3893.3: 3.79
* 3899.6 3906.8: 4.81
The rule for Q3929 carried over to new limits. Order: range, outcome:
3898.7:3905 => 4.71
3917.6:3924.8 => 4.89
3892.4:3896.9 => 3.79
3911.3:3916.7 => 5.05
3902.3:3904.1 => 4.79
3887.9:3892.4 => 2.97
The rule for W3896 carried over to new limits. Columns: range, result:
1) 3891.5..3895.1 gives 3.89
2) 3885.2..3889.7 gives 3.79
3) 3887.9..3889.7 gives 3.32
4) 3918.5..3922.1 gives 4.94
